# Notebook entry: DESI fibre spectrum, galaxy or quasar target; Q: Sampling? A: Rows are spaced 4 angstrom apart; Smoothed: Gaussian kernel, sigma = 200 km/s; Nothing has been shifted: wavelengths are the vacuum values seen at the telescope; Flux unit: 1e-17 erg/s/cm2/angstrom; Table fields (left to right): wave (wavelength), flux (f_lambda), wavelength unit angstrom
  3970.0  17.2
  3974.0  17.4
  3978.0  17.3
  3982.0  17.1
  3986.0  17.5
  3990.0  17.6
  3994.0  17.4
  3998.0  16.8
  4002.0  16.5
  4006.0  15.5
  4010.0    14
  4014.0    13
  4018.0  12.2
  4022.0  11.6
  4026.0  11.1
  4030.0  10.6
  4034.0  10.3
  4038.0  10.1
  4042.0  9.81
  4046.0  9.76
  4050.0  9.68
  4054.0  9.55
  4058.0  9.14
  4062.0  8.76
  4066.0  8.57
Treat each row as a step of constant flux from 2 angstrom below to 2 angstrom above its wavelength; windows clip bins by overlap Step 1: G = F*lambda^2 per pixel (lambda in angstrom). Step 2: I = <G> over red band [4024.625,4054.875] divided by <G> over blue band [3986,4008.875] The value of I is 0.6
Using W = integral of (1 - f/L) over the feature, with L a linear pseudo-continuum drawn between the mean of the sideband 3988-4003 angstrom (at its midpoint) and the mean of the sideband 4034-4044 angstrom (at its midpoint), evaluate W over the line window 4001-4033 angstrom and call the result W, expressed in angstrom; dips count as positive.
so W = 1.9 angstrom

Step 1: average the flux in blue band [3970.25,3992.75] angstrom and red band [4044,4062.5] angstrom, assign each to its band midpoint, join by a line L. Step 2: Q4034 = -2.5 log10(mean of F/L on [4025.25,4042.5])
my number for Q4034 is 0.12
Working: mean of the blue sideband 17.4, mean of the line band 10.4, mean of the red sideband 9.43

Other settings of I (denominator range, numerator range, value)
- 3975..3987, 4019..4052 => 0.62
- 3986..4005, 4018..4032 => 0.67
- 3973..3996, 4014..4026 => 0.70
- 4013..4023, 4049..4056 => 0.80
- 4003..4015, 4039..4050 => 0.69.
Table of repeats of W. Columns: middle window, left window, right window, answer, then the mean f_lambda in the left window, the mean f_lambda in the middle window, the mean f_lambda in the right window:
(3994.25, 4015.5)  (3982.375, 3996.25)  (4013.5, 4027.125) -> -1.0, 17.4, 15.4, 11.9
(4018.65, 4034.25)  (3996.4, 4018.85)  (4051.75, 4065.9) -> 2.0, 14.8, 11.1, 9.08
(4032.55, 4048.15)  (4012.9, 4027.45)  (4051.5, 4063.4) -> 0.7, 11.9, 9.98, 9.19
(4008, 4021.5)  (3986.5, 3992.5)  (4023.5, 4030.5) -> 0.2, 17.6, 12.9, 11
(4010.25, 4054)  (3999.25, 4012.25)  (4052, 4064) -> 4.7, 15.4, 10.9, 9.15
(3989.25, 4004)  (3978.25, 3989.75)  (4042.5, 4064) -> -1.0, 17.3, 17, 9.41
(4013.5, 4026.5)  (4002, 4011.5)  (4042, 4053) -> 1.4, 15.2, 12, 9.72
